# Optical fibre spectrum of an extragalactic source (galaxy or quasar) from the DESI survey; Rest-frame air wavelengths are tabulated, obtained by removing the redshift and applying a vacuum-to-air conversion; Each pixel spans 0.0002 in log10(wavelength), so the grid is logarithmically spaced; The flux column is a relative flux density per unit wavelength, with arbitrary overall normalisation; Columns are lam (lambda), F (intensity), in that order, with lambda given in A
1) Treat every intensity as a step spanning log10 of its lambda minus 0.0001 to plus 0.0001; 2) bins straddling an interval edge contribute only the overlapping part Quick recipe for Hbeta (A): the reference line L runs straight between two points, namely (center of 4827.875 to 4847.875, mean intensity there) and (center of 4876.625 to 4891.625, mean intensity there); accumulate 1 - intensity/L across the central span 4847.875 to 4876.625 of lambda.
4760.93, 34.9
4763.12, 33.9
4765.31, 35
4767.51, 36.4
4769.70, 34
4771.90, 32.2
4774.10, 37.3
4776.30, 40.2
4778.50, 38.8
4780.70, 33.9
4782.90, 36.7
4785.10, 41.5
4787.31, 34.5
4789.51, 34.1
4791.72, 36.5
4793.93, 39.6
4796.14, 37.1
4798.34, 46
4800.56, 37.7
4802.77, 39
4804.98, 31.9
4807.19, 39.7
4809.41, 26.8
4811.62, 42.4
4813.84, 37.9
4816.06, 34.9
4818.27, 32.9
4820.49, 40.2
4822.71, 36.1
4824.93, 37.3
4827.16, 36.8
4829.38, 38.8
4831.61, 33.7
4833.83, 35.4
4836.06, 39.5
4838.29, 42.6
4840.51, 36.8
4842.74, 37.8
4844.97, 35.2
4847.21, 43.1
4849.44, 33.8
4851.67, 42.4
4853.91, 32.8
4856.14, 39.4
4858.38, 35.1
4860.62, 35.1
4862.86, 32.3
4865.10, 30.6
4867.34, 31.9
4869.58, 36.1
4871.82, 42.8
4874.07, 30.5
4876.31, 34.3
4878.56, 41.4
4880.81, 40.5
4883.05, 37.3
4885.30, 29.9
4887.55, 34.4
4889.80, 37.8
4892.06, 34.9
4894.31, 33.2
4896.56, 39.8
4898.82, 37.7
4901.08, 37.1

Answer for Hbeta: 1.5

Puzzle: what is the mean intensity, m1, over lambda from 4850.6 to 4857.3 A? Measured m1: 38.1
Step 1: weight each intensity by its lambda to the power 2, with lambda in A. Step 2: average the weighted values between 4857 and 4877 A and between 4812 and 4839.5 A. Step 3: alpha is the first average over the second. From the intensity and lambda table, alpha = 0.94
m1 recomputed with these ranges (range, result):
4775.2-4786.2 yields 38.2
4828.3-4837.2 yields 36.8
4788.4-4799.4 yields 38.6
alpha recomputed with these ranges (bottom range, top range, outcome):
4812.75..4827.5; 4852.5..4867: 0.95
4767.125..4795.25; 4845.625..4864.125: 1.03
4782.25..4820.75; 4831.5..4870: 1.00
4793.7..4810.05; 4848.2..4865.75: 0.97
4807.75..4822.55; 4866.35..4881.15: 1.04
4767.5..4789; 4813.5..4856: 1.05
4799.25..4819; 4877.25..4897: 1.04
